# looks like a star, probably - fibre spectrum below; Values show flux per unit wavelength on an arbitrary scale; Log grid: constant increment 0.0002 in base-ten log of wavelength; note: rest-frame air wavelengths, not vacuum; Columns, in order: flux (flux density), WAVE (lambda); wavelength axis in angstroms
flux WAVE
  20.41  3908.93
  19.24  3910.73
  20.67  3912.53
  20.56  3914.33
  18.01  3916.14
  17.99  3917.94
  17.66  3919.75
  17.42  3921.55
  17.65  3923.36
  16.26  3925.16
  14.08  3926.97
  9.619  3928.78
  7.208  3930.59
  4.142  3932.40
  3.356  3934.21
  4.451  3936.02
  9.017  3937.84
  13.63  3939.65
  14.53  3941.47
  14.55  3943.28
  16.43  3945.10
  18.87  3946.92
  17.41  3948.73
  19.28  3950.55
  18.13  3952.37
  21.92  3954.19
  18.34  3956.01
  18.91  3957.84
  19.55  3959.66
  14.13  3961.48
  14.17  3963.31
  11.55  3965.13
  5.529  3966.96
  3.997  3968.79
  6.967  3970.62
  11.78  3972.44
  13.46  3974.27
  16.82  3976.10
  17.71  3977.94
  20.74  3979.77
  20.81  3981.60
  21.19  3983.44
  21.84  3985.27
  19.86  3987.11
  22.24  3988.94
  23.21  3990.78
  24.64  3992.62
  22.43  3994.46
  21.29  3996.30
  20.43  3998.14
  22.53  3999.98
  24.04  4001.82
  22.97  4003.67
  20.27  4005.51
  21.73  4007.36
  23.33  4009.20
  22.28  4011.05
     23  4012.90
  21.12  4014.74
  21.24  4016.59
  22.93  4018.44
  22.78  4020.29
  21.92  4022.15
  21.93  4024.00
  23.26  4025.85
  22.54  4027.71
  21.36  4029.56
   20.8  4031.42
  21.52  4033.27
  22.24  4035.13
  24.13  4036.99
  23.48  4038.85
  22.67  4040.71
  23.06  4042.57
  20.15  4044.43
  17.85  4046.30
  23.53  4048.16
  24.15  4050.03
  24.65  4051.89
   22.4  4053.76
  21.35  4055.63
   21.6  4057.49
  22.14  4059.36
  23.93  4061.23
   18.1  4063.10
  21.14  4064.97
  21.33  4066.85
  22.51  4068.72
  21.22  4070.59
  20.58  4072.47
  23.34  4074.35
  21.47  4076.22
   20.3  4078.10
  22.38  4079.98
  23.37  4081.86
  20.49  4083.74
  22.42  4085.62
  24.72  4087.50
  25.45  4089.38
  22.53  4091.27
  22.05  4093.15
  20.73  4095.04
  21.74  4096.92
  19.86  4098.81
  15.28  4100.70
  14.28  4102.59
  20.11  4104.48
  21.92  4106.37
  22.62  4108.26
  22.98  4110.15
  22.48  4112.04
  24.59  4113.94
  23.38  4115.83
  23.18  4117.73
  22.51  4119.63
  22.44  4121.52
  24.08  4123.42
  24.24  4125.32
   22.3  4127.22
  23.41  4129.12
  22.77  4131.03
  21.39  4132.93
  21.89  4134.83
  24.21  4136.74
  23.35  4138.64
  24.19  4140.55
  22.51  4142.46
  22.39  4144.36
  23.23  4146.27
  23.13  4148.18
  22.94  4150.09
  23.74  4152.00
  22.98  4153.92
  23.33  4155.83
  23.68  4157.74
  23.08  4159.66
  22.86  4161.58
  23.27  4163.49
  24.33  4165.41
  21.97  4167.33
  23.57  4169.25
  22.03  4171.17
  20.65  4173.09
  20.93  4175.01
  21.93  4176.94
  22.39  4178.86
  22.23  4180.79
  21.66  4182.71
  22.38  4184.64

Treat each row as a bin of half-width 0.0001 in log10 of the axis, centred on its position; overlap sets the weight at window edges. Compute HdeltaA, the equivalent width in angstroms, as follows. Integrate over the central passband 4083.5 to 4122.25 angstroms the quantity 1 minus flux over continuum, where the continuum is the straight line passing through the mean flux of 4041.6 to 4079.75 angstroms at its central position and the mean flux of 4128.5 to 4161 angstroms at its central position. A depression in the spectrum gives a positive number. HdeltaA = 1.2 angstroms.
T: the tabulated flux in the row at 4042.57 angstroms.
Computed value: 23.06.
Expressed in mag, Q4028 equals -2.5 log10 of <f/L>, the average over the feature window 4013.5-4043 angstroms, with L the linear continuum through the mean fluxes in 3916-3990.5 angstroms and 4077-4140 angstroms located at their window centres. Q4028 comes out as -0.21 mag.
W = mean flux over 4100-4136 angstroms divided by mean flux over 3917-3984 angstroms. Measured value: 1.5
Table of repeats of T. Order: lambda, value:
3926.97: 14.08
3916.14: 18.01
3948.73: 17.41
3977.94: 17.71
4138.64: 23.35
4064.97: 21.14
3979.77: 20.74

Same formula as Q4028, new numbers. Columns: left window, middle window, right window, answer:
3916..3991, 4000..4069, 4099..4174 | -0.21 mag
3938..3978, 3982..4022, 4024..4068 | -0.20 mag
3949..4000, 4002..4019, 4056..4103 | -0.18 mag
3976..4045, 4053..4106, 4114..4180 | 0.05 mag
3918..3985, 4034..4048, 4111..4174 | -0.19 mag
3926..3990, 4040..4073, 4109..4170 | -0.14 mag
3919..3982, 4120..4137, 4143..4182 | -0.08 mag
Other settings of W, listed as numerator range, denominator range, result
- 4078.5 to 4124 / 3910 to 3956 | 1.46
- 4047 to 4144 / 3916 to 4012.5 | 1.33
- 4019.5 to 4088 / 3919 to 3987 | 1.52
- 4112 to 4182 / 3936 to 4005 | 1.33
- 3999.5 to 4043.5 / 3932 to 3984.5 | 1.56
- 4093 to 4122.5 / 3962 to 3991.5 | 1.35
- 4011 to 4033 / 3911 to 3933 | 1.44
